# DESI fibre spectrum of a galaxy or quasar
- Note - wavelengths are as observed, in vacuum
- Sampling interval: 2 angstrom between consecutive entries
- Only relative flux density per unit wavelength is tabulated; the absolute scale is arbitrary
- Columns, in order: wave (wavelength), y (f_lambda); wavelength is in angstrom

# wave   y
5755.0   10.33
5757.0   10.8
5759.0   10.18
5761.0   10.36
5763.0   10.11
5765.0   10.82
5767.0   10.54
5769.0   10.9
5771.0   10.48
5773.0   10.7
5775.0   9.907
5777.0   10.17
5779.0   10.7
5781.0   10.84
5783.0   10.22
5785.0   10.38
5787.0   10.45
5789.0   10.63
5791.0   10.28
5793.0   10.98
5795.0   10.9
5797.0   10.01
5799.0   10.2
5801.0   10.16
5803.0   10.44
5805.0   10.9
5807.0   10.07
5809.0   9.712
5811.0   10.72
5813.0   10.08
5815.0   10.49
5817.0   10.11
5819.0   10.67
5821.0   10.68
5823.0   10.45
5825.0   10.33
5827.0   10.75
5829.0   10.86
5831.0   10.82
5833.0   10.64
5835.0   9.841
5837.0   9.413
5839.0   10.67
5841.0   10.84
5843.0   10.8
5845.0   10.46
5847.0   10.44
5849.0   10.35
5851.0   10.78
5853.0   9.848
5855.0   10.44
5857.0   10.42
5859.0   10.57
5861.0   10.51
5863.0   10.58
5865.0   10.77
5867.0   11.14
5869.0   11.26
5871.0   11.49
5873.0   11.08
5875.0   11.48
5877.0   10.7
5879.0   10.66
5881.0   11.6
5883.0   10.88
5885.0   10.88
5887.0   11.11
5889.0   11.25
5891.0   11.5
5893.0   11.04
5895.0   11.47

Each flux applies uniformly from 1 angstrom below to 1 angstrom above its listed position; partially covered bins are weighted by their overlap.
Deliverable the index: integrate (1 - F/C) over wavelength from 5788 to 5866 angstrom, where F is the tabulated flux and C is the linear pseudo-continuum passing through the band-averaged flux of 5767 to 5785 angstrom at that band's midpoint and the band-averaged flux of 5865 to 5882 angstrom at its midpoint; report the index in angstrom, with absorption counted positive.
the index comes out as 2.7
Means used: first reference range 10.5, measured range 10.5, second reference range 11.2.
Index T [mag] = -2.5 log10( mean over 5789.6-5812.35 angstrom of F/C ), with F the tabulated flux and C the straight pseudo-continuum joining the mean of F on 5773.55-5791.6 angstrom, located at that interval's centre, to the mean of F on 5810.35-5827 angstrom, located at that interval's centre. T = 0.00 mag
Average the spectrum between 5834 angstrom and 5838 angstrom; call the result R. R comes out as 9.63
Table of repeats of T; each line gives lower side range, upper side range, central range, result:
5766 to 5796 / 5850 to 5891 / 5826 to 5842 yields 0.03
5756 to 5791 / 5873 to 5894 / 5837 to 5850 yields 0.04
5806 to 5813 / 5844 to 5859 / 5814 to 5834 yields -0.04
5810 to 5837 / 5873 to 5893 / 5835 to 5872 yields 0.02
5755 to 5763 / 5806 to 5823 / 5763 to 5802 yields -0.01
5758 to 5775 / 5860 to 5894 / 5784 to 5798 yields 0.01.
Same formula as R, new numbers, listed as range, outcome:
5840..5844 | 10.8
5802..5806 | 10.7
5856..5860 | 10.5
